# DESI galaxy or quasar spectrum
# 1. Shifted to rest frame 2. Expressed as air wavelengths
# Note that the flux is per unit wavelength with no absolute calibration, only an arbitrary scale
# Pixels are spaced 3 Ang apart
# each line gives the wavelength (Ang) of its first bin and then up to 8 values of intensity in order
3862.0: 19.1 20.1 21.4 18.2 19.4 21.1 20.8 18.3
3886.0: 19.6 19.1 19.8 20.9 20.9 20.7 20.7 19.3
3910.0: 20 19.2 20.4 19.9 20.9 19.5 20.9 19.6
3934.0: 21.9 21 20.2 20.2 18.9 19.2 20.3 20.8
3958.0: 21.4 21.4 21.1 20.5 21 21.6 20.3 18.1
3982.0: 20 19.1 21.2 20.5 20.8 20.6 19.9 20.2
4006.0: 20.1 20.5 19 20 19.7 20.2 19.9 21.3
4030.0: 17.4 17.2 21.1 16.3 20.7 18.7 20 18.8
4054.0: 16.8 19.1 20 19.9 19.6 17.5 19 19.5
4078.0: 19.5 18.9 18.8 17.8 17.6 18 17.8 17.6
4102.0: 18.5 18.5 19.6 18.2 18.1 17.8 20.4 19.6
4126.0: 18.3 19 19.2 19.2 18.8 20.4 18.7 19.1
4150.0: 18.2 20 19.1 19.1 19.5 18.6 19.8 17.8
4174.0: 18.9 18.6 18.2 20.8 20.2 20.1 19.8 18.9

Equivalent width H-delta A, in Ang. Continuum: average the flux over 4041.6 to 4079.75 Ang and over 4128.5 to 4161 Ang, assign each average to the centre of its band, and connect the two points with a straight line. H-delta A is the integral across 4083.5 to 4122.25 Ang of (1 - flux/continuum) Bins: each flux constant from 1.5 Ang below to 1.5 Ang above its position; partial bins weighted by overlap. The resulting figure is 1.6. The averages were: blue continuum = 19.1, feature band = 18.4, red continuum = 19.2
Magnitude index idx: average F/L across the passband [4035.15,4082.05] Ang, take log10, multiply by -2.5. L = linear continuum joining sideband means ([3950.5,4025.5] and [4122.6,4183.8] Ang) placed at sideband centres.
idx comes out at 0.041 mag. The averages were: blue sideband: 20.3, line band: 19.1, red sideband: 19.1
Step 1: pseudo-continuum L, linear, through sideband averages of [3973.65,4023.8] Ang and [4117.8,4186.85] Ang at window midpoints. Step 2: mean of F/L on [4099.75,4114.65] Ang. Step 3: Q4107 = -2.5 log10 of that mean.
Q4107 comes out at 0.05 mag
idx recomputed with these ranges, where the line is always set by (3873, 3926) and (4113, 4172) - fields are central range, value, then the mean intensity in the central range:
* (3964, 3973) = -0.06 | 21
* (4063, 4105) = 0.04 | 18.5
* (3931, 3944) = -0.04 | 20.7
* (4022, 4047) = 0.02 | 19.1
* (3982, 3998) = -0.04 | 20.4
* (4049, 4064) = 0.03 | 18.9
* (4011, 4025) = -0.01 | 19.8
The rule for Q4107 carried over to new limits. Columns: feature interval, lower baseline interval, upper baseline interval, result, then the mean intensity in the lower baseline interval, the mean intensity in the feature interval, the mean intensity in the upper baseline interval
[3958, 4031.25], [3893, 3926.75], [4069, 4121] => -0.04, 20.2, 20.2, 18.5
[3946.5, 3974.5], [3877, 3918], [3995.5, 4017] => -0.04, 20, 20.7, 20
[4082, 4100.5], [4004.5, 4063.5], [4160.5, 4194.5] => 0.08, 19.3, 18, 19.3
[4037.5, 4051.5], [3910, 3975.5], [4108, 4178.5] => 0.05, 20.5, 18.9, 19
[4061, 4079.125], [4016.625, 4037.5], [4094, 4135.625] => 0.00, 19.5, 19.2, 18.7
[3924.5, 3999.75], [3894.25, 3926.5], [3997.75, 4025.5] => -0.02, 20.2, 20.4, 20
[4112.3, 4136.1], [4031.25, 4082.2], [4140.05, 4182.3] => 0.00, 19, 18.9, 19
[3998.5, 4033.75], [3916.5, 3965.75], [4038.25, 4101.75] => -0.01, 20.4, 19.7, 18.7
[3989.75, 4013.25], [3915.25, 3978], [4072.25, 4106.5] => -0.03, 20.5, 20.2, 18.4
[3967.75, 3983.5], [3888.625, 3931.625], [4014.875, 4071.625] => -0.03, 20.2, 20.2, 19.1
